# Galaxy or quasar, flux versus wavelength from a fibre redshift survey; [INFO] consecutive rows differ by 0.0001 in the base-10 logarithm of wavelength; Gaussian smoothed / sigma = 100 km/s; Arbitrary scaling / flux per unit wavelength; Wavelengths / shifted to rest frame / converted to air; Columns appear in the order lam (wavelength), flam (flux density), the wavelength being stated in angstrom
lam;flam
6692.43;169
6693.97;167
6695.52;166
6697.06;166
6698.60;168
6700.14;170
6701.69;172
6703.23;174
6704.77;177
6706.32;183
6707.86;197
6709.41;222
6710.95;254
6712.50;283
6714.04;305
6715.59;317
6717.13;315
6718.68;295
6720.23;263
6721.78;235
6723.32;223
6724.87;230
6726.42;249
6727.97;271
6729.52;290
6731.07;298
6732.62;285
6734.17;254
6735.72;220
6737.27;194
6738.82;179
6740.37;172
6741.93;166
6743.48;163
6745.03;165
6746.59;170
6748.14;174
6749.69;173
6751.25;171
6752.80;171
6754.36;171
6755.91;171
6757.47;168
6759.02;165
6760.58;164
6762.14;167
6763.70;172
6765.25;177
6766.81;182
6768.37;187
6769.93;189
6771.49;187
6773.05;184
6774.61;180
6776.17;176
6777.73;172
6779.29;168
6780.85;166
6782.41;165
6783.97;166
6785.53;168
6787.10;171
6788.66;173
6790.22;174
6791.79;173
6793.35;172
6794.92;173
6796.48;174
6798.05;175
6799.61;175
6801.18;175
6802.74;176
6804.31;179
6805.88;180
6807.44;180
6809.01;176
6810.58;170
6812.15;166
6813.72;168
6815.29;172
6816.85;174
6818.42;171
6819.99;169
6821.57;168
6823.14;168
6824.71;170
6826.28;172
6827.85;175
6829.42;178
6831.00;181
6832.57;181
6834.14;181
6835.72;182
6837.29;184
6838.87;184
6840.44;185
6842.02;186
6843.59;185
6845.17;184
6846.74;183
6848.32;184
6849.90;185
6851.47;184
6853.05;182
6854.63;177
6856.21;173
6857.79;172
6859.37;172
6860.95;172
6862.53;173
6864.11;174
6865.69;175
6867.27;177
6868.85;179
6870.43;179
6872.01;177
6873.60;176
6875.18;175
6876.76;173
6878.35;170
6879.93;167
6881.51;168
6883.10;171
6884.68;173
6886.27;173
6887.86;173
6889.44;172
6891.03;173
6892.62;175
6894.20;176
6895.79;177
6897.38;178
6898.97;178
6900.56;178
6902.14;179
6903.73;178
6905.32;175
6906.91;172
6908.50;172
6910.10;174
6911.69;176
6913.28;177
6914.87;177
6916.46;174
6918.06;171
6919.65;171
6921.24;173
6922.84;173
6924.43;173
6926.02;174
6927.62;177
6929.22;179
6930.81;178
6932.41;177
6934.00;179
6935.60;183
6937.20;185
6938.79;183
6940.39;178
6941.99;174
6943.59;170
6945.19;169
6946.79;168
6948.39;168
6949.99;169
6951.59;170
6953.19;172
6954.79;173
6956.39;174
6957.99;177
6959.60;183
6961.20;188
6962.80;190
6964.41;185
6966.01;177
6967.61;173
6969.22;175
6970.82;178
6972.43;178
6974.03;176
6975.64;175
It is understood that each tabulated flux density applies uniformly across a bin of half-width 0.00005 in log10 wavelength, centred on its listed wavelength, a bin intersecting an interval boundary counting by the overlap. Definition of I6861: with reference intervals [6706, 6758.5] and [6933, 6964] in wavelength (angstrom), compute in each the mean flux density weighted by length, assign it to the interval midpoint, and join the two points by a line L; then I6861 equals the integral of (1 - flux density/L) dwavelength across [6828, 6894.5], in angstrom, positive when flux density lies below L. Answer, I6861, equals 6.2 angstrom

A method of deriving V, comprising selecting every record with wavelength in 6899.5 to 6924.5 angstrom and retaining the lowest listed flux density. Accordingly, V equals 171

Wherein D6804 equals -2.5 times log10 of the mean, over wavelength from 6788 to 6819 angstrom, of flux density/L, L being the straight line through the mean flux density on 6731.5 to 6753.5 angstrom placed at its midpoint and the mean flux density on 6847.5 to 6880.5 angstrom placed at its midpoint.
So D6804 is 0.06 mag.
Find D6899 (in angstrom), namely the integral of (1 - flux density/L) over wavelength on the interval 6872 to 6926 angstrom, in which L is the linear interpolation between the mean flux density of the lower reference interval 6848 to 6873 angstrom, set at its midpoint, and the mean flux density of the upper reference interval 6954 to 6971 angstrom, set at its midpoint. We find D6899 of 1.2 angstrom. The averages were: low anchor 177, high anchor 179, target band 174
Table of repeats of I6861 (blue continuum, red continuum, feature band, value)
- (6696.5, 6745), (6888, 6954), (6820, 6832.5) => 1.7 angstrom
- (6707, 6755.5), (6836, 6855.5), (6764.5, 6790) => 4.2 angstrom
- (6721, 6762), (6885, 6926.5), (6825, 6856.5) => 0.8 angstrom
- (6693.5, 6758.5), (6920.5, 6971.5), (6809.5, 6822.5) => 1.9 angstrom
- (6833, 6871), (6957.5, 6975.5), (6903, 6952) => 1.4 angstrom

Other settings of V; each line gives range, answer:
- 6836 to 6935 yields 167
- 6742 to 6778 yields 163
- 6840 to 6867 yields 172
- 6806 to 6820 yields 166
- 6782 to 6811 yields 165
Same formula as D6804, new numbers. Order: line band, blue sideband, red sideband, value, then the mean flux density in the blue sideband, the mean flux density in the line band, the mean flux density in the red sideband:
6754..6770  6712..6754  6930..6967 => 0.27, 230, 173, 177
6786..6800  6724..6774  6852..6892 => 0.09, 196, 173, 174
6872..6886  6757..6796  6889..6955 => 0.02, 174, 172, 175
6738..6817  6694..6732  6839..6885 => 0.20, 233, 173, 177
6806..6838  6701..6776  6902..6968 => 0.12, 210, 174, 176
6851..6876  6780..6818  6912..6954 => -0.01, 173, 176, 175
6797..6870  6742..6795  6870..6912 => -0.02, 172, 177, 174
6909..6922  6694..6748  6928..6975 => 0.06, 222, 174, 177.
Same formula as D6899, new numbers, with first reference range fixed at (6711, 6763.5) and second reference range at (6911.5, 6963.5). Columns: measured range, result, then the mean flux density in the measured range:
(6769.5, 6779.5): 1.49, 180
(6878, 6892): 1.20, 171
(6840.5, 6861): 1.50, 180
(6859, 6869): 0.90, 174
